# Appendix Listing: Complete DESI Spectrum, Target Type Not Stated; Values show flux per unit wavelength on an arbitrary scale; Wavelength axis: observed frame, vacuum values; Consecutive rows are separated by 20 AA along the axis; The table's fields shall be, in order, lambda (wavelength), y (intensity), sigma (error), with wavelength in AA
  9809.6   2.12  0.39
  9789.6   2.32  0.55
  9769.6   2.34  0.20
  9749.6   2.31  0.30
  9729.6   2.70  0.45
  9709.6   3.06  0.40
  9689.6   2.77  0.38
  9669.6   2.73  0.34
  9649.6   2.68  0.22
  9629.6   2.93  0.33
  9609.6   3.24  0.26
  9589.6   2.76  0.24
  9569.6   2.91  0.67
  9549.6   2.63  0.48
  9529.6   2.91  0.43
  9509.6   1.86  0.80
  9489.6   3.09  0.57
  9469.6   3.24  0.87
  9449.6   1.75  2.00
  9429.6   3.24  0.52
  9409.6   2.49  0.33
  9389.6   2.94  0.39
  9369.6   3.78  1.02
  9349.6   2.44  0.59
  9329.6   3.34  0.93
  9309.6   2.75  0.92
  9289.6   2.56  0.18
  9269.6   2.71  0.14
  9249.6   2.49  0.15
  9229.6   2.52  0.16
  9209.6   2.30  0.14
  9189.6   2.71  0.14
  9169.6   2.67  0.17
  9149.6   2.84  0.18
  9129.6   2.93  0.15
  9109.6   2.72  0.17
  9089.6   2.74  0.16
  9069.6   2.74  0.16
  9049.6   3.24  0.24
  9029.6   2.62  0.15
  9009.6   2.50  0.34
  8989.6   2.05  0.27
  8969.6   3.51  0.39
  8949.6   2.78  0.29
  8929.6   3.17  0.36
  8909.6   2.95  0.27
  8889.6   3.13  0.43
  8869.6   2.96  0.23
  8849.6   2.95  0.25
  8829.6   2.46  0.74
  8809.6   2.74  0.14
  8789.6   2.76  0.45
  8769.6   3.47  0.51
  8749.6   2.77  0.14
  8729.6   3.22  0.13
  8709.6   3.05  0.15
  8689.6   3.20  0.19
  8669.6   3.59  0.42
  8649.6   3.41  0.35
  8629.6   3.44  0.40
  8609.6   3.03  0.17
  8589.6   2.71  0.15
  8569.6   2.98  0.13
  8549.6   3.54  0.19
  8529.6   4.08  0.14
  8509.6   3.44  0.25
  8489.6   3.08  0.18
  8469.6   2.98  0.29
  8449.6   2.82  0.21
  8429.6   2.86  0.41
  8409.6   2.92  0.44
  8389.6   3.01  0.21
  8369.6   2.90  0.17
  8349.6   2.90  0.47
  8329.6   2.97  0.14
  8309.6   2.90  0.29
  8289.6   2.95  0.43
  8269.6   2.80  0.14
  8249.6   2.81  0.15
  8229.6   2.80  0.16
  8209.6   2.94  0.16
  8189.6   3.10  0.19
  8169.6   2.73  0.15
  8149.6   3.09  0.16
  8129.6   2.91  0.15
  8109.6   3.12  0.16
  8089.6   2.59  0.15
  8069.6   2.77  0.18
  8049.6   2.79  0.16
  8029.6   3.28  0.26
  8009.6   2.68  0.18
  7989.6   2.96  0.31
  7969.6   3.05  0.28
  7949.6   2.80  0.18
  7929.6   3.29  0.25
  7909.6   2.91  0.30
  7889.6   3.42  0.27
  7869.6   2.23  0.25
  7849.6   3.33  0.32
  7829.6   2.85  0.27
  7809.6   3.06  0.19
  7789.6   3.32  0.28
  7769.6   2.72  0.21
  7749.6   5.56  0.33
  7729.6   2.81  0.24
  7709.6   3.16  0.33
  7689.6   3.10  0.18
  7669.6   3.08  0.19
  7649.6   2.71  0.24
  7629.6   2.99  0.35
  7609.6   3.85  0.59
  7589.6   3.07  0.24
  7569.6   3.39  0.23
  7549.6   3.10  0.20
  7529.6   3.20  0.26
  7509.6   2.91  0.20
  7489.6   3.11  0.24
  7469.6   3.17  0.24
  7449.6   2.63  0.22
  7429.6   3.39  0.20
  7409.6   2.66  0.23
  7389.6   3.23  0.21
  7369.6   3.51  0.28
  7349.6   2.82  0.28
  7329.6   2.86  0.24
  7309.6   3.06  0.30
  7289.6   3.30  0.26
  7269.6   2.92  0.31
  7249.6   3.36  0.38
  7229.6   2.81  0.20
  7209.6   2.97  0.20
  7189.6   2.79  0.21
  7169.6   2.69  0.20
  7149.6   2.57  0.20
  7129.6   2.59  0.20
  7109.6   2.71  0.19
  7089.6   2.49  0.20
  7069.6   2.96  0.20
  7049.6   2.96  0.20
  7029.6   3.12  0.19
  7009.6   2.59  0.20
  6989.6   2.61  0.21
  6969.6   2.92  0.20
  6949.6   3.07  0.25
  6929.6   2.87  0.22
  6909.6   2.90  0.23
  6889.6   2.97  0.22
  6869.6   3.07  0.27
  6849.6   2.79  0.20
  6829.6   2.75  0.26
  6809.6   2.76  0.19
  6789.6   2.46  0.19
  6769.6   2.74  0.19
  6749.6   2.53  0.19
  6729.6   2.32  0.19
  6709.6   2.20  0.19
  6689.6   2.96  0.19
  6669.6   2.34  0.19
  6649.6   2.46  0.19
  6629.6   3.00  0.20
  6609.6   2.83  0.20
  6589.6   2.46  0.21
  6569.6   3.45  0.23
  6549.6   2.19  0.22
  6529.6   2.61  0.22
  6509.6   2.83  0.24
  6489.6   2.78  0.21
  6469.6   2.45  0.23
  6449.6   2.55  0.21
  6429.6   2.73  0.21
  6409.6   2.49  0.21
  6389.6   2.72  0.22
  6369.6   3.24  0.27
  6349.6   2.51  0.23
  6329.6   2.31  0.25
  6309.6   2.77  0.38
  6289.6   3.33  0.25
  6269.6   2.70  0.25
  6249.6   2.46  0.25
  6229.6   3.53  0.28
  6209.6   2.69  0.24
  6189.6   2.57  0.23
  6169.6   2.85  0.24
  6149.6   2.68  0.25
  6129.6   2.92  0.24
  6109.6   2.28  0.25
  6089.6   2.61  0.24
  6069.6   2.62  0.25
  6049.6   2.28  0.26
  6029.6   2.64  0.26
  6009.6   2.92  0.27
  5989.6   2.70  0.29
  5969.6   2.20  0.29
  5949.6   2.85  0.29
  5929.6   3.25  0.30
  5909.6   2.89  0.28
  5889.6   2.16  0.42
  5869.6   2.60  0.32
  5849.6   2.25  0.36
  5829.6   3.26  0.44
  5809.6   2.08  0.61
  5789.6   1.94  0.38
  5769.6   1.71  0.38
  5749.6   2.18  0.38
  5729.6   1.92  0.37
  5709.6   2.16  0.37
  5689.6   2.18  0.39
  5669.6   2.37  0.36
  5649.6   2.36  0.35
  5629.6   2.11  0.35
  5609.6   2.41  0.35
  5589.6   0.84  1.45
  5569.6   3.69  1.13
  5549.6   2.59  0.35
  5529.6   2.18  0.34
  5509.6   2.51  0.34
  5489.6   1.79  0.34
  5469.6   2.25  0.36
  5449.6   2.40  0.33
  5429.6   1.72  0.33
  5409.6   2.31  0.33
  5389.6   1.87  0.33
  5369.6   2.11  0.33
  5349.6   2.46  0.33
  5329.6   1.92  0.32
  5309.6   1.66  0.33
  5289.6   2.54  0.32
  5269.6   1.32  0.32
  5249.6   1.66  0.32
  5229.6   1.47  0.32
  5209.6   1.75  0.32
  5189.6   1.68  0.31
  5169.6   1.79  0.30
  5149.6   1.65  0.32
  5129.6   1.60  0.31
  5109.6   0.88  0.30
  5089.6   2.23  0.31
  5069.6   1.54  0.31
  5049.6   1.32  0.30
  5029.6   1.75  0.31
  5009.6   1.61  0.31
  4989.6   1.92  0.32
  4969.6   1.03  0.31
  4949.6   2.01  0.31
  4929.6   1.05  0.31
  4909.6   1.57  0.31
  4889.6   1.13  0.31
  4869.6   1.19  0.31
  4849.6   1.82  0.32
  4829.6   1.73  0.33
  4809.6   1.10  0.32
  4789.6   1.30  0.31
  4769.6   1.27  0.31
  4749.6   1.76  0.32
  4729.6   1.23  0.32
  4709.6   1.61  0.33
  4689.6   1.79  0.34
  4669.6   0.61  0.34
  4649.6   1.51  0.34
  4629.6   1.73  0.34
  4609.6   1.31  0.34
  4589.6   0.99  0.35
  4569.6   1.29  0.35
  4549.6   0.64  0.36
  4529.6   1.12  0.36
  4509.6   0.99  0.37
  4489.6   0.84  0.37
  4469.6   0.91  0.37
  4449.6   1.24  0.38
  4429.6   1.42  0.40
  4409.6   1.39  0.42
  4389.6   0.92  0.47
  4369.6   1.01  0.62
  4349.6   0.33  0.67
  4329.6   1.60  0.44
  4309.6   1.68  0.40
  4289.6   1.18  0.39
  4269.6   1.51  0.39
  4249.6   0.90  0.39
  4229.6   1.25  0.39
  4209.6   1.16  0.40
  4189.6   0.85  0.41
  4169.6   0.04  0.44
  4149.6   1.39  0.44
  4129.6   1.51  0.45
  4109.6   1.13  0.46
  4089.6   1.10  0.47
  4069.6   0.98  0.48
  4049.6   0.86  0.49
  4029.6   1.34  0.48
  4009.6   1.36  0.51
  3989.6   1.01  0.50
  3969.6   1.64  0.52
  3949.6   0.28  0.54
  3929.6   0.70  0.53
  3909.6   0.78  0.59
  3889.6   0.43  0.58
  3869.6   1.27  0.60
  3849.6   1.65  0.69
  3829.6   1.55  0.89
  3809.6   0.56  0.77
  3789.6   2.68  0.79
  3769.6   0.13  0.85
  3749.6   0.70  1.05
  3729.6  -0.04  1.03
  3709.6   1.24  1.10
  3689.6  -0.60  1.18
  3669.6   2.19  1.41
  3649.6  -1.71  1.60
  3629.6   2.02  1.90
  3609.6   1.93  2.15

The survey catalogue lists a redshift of 0.298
